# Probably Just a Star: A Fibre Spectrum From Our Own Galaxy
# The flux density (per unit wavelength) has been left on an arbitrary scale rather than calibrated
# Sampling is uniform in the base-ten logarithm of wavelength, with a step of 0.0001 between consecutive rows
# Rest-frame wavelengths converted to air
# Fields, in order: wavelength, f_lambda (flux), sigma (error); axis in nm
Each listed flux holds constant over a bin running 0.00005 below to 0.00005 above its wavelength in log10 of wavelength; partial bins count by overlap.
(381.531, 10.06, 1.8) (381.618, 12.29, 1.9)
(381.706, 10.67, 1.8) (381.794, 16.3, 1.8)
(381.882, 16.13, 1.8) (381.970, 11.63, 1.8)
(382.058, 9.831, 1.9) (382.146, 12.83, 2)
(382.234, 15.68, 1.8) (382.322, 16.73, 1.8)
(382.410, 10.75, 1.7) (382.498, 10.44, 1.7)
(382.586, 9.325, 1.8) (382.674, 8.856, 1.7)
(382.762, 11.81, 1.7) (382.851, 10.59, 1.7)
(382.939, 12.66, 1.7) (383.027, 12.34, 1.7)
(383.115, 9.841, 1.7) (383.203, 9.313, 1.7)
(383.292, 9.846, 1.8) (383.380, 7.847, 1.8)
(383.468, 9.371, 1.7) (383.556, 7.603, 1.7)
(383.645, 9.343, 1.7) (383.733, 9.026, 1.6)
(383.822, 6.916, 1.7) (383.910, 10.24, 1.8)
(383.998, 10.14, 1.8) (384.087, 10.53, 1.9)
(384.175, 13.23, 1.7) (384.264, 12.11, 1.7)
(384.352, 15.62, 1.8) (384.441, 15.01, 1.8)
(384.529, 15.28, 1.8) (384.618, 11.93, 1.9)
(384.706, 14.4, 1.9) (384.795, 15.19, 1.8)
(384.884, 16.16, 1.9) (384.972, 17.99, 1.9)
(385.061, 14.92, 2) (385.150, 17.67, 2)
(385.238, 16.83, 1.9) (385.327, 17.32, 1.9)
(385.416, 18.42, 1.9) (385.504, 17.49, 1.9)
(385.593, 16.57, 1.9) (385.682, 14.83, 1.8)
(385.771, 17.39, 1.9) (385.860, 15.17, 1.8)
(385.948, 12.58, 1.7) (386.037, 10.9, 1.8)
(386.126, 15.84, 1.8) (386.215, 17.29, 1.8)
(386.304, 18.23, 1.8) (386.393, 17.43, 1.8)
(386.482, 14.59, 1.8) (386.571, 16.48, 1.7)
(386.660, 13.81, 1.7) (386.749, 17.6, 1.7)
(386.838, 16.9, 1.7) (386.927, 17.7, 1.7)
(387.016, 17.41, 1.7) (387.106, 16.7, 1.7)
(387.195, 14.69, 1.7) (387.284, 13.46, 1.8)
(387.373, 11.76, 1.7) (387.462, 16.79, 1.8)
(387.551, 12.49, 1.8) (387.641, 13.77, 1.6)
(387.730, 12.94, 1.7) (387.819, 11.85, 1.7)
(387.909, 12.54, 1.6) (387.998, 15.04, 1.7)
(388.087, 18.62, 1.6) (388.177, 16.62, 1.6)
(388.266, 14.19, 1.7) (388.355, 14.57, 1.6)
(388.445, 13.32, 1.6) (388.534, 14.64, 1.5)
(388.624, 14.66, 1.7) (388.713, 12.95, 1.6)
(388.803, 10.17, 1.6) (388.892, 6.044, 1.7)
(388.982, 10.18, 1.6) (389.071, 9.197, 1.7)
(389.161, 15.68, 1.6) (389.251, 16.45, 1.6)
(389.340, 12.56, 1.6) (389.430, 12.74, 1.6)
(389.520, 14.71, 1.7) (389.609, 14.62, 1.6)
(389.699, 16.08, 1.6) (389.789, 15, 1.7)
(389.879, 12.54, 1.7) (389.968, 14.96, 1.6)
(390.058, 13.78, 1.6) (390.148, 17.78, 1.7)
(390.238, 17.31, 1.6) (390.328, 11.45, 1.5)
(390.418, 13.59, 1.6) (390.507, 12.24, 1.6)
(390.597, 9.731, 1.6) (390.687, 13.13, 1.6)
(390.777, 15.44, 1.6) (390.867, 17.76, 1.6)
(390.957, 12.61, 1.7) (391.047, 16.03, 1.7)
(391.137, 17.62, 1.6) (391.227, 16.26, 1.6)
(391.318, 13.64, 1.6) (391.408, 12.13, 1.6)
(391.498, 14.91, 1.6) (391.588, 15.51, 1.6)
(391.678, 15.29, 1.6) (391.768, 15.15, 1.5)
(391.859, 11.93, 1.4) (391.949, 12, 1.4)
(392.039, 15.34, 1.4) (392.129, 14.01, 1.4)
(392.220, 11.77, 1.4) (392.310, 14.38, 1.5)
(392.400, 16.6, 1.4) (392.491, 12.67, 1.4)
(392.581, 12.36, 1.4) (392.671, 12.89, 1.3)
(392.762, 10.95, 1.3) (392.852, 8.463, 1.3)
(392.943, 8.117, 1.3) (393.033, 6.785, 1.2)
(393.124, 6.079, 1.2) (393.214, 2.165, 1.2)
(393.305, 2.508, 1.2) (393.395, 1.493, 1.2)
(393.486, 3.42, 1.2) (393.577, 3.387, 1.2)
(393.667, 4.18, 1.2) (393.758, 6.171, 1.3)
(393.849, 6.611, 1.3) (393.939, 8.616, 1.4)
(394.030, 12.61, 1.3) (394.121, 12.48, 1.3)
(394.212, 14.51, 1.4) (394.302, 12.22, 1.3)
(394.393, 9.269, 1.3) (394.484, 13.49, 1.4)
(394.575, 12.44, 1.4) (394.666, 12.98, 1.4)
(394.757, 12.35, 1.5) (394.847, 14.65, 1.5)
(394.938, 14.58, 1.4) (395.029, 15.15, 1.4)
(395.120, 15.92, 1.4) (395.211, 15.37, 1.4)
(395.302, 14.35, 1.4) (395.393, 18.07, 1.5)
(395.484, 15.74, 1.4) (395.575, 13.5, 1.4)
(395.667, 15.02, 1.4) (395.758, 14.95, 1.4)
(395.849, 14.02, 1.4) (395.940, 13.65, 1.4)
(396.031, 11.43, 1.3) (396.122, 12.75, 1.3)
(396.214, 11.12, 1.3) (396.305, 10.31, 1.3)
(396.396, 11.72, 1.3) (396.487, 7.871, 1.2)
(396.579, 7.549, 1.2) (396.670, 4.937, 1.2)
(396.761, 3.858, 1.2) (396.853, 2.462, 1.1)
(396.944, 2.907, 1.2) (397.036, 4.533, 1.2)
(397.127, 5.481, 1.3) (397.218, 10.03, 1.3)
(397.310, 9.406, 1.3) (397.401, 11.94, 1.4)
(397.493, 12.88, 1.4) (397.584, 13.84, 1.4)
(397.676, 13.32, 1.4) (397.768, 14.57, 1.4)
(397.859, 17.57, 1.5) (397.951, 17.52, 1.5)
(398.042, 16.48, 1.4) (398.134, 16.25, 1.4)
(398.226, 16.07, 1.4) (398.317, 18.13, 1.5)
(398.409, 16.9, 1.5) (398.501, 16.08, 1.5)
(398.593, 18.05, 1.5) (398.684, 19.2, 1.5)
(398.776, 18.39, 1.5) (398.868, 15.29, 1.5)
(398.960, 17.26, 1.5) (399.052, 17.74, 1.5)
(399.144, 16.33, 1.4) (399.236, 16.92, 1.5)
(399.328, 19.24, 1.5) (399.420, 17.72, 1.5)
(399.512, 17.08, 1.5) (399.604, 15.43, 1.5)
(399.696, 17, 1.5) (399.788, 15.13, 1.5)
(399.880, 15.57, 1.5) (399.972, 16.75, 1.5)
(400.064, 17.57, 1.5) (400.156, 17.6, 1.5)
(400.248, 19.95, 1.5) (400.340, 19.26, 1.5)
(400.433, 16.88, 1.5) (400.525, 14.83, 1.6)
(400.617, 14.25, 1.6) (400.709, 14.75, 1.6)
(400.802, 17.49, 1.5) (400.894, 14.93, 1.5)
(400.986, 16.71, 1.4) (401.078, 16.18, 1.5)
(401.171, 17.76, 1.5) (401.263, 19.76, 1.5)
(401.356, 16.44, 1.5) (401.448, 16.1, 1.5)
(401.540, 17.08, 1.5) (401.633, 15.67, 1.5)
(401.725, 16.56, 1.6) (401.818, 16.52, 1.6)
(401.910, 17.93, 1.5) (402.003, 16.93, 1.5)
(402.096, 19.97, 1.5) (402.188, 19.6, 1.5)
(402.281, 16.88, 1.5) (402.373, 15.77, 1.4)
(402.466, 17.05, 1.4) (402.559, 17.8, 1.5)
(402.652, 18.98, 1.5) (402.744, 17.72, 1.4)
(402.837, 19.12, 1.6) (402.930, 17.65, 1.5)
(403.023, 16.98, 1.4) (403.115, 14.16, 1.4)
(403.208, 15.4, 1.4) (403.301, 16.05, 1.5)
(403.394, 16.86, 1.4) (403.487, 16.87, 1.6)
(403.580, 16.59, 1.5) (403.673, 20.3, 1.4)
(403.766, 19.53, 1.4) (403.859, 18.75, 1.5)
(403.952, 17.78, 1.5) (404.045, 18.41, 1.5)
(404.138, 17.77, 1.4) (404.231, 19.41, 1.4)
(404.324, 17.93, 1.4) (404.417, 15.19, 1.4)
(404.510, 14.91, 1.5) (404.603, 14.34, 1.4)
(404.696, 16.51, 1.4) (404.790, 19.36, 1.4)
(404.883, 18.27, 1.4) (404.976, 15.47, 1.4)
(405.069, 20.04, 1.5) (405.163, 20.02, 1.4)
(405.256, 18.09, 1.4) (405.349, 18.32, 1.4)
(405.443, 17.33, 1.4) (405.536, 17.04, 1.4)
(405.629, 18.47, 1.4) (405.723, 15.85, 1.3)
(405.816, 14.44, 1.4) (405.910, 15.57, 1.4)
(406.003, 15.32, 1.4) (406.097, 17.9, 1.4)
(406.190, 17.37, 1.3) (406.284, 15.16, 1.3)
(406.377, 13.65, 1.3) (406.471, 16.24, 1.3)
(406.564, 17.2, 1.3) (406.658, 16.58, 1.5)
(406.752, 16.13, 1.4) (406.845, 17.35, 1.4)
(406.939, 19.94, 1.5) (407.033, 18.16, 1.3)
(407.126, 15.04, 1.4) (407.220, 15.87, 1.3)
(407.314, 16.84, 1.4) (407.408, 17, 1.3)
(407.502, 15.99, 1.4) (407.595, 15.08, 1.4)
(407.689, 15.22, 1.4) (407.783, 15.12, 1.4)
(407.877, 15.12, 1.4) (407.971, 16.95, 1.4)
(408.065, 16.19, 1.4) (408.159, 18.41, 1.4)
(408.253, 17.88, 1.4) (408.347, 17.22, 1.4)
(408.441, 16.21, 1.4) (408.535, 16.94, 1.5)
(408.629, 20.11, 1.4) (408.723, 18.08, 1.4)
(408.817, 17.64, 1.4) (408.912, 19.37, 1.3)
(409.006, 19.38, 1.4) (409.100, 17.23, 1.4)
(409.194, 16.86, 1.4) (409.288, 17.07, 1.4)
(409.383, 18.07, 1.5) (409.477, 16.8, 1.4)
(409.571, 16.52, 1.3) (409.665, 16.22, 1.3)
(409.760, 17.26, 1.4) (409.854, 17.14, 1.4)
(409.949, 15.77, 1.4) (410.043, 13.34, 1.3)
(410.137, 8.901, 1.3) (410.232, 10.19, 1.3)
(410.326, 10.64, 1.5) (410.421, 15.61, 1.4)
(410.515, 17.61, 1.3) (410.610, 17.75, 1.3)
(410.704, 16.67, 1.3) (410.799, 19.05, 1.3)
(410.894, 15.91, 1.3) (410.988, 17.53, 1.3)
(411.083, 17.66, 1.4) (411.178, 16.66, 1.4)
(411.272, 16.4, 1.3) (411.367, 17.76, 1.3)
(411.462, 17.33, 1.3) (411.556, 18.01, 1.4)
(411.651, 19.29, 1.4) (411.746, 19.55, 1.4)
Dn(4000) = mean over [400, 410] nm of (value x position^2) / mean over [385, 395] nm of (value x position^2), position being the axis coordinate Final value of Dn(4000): 1.4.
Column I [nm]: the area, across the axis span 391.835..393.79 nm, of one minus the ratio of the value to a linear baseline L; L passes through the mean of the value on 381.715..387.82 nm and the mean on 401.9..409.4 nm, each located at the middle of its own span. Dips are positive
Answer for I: 0.784 nm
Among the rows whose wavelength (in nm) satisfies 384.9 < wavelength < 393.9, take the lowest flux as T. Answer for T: 1.493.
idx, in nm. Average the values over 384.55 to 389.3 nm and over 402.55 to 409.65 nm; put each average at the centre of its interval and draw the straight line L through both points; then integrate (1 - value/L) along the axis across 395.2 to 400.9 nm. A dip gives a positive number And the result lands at 0.72 nm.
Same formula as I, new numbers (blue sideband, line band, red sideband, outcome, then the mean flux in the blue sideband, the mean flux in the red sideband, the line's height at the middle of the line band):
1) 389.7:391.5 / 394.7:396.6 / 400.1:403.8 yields 0.27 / 14.4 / 17.2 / 15.6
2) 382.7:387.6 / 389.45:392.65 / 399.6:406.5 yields 0.14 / 13.9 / 17.1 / 14.9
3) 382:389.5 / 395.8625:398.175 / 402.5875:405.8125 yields 0.78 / 13.5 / 17.5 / 15.9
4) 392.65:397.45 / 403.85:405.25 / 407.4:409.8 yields -0.25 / 9.94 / 17.1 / 14.9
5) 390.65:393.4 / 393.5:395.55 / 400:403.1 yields 0.26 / 12.3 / 17.2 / 13.6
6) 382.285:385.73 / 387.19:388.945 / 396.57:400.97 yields -0.04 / 12.7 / 14.5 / 13.2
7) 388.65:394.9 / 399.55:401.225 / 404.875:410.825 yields -0.25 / 12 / 16.6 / 14.5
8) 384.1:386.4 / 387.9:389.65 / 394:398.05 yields 0.11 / 15.5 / 12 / 14.4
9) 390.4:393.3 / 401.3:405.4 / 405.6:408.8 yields -0.48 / 12.6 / 16.6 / 15.6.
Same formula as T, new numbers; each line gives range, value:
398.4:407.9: 13.65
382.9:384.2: 6.916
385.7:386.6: 10.9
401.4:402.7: 15.67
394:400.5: 2.462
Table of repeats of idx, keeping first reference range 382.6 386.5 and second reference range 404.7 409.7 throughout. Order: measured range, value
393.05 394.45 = 0.73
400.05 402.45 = -0.15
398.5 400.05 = -0.13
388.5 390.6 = 0.11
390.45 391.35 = -0.01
